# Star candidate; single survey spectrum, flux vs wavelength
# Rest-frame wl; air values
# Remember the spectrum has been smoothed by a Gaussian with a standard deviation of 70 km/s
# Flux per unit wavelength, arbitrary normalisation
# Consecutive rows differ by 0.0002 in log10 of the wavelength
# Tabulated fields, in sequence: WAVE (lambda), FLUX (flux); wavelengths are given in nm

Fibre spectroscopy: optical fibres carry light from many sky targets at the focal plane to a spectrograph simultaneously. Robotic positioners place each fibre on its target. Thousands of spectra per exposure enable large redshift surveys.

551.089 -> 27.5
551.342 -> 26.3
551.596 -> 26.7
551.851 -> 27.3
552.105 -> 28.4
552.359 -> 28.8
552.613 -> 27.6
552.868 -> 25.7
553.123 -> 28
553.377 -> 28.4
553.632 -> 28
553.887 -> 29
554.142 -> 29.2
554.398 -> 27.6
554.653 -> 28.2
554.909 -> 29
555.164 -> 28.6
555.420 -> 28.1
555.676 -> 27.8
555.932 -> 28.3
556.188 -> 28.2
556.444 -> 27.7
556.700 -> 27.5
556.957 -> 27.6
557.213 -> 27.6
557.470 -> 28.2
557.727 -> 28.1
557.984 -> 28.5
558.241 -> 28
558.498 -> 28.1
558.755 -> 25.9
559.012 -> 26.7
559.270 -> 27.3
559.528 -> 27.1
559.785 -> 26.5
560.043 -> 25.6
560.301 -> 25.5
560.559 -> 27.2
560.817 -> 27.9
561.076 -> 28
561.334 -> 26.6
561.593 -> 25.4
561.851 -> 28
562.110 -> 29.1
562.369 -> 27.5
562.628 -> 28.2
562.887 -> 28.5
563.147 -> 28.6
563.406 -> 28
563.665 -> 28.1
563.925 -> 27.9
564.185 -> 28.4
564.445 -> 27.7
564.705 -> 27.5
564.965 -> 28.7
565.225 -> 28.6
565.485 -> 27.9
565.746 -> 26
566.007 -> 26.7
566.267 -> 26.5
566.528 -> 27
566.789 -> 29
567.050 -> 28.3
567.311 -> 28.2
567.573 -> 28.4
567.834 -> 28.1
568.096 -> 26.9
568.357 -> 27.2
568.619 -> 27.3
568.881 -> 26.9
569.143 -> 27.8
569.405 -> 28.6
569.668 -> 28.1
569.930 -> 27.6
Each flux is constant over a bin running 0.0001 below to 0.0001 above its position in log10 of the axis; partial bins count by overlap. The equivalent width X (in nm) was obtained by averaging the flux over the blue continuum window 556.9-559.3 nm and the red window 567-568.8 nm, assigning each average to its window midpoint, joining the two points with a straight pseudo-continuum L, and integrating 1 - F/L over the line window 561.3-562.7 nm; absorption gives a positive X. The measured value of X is 0.01 nm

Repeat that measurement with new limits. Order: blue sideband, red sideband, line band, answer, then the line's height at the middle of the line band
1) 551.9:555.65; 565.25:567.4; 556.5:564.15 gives 0.08 nm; 27.8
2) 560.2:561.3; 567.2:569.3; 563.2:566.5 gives -0.03 nm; 27.4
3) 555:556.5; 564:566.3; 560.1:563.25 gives 0.04 nm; 27.8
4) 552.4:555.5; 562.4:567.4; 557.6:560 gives 0.06 nm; 28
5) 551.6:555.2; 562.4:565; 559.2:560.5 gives 0.08 nm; 28.1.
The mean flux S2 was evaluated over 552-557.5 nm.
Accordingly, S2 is 28.1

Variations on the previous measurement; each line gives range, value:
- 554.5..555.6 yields 28.4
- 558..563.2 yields 27.3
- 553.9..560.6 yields 27.6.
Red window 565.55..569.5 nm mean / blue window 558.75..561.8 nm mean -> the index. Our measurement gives 1.0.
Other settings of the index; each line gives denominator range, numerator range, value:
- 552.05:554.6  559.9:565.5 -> 0.99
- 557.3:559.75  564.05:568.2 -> 1.01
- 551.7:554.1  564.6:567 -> 0.99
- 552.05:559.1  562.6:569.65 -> 0.99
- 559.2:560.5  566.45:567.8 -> 1.07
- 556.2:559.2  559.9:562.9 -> 0.99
